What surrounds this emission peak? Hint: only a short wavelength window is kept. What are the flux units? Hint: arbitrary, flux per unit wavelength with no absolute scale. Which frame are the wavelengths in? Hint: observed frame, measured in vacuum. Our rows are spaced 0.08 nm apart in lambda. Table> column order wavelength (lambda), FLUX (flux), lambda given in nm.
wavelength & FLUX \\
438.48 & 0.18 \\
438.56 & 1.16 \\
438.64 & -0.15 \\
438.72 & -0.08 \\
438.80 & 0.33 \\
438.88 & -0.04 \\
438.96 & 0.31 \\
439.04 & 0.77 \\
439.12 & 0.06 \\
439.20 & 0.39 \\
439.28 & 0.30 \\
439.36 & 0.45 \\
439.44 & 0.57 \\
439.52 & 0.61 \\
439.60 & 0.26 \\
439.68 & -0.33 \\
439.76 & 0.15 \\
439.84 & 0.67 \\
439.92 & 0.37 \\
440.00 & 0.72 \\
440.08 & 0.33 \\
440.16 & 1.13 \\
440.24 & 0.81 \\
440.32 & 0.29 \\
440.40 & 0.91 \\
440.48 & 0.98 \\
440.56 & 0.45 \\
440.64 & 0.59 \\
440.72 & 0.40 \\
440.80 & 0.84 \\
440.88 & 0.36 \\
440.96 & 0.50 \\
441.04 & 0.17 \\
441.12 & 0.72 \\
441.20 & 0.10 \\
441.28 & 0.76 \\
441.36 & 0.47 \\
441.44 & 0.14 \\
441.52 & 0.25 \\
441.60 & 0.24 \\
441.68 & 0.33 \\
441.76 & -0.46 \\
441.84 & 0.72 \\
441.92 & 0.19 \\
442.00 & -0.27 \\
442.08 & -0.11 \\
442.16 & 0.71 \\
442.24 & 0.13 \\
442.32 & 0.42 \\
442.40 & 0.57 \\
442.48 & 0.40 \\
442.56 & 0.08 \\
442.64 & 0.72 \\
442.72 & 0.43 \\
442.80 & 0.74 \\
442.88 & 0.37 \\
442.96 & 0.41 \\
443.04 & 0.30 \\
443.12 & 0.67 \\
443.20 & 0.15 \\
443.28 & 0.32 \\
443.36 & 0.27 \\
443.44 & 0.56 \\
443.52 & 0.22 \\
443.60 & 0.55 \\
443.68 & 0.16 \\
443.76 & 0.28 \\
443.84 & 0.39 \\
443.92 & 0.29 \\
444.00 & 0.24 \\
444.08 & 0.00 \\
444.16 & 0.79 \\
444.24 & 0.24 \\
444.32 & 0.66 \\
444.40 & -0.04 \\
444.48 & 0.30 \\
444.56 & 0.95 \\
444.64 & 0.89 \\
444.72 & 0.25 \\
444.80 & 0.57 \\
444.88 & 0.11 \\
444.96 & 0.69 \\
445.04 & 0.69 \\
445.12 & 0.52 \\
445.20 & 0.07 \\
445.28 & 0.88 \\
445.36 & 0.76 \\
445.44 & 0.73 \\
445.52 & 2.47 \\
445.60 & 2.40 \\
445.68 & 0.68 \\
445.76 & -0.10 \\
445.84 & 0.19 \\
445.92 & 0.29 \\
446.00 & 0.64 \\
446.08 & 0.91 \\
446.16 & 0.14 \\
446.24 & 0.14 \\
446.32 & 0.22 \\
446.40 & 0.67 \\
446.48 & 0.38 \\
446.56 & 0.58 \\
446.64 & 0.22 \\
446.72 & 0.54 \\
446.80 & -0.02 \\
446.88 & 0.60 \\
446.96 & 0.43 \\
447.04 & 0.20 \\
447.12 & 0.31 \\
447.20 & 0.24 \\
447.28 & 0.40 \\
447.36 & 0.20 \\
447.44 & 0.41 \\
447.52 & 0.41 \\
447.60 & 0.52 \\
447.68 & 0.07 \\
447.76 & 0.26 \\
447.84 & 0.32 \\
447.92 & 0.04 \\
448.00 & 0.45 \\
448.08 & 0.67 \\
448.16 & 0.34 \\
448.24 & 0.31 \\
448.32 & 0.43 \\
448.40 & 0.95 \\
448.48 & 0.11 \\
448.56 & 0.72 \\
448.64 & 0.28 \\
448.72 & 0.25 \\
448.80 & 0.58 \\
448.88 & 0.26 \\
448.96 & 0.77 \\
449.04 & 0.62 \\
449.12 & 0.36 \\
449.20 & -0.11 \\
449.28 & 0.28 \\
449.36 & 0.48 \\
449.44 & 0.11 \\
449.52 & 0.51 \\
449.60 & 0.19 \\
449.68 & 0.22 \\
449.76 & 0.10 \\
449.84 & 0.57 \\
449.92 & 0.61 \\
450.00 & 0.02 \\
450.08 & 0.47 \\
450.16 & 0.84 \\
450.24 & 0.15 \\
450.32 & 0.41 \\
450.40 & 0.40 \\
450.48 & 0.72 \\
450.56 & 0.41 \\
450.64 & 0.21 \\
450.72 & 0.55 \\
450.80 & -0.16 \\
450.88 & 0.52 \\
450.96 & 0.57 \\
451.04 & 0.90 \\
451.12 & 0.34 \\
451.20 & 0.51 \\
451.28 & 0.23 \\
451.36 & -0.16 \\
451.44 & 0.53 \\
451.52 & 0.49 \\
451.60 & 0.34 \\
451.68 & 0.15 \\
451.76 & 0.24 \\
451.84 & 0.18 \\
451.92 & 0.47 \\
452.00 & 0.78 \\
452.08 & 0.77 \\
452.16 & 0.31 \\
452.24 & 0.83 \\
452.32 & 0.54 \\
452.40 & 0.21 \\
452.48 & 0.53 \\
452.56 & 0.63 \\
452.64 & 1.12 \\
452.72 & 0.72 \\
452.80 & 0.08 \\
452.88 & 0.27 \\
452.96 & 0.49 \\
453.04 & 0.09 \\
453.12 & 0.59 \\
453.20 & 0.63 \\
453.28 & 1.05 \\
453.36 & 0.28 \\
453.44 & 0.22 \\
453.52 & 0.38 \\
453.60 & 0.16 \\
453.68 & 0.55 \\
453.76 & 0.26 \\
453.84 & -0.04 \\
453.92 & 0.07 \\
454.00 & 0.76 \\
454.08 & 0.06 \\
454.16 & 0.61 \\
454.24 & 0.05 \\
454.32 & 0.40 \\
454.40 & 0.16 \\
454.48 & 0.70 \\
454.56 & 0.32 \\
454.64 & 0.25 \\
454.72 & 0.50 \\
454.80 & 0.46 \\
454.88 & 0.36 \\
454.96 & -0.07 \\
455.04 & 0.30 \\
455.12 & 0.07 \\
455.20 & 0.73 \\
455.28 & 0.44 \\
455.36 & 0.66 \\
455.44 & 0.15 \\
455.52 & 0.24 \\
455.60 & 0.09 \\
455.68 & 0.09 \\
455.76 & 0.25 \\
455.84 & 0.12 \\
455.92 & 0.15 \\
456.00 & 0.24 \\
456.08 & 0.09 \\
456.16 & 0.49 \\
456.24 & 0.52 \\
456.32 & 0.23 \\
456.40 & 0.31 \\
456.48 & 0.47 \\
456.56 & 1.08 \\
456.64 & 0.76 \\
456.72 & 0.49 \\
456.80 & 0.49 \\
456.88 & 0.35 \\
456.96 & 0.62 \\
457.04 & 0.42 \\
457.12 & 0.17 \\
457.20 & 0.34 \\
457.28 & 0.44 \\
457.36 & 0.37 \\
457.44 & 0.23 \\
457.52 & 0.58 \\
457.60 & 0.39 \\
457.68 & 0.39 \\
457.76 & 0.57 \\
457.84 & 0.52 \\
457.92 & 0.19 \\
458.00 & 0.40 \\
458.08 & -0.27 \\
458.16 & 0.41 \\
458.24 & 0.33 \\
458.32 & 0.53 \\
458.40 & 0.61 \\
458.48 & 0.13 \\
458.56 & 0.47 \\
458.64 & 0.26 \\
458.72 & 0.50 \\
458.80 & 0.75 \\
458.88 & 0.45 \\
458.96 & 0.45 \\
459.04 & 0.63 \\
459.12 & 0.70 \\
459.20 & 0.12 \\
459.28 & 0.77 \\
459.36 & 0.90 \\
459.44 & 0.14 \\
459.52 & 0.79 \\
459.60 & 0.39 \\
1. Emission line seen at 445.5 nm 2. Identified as Hgamma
